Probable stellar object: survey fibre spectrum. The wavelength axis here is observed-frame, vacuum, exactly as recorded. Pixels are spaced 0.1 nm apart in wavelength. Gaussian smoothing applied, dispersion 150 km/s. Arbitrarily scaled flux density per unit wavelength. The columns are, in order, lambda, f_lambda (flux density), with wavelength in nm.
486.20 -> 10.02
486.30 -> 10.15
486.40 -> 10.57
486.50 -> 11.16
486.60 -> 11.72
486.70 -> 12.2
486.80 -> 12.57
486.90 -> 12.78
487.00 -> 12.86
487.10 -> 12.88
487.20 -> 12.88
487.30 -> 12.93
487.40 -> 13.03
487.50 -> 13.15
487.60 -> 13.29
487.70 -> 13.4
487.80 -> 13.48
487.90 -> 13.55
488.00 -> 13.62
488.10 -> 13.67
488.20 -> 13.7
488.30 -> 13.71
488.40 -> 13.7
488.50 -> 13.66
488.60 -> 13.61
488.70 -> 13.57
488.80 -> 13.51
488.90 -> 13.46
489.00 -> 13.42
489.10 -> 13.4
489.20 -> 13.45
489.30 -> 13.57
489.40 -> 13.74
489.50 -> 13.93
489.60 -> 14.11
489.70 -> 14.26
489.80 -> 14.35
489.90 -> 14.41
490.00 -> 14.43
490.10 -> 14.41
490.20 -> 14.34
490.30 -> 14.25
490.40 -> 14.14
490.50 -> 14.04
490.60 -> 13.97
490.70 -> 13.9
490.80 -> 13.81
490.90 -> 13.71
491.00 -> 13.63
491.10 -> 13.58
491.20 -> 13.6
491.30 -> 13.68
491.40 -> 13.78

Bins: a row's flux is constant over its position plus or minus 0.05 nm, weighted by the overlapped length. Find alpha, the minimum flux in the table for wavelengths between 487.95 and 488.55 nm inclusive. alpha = 13.62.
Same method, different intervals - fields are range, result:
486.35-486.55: 10.57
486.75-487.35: 12.57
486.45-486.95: 11.16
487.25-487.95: 12.93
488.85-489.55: 13.4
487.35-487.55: 13.03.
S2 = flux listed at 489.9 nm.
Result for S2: 14.41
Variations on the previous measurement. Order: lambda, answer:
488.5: 13.66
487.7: 13.4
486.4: 10.57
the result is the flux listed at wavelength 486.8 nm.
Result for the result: 12.57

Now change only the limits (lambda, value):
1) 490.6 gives 13.97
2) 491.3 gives 13.68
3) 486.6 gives 11.72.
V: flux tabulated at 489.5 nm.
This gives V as 13.93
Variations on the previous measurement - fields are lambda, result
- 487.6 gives 13.29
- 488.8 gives 13.51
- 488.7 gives 13.57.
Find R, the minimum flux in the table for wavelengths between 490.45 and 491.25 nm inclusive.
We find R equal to 13.58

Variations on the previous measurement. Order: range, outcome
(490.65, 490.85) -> 13.81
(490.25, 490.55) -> 14.04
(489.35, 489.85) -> 13.74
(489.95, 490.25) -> 14.34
